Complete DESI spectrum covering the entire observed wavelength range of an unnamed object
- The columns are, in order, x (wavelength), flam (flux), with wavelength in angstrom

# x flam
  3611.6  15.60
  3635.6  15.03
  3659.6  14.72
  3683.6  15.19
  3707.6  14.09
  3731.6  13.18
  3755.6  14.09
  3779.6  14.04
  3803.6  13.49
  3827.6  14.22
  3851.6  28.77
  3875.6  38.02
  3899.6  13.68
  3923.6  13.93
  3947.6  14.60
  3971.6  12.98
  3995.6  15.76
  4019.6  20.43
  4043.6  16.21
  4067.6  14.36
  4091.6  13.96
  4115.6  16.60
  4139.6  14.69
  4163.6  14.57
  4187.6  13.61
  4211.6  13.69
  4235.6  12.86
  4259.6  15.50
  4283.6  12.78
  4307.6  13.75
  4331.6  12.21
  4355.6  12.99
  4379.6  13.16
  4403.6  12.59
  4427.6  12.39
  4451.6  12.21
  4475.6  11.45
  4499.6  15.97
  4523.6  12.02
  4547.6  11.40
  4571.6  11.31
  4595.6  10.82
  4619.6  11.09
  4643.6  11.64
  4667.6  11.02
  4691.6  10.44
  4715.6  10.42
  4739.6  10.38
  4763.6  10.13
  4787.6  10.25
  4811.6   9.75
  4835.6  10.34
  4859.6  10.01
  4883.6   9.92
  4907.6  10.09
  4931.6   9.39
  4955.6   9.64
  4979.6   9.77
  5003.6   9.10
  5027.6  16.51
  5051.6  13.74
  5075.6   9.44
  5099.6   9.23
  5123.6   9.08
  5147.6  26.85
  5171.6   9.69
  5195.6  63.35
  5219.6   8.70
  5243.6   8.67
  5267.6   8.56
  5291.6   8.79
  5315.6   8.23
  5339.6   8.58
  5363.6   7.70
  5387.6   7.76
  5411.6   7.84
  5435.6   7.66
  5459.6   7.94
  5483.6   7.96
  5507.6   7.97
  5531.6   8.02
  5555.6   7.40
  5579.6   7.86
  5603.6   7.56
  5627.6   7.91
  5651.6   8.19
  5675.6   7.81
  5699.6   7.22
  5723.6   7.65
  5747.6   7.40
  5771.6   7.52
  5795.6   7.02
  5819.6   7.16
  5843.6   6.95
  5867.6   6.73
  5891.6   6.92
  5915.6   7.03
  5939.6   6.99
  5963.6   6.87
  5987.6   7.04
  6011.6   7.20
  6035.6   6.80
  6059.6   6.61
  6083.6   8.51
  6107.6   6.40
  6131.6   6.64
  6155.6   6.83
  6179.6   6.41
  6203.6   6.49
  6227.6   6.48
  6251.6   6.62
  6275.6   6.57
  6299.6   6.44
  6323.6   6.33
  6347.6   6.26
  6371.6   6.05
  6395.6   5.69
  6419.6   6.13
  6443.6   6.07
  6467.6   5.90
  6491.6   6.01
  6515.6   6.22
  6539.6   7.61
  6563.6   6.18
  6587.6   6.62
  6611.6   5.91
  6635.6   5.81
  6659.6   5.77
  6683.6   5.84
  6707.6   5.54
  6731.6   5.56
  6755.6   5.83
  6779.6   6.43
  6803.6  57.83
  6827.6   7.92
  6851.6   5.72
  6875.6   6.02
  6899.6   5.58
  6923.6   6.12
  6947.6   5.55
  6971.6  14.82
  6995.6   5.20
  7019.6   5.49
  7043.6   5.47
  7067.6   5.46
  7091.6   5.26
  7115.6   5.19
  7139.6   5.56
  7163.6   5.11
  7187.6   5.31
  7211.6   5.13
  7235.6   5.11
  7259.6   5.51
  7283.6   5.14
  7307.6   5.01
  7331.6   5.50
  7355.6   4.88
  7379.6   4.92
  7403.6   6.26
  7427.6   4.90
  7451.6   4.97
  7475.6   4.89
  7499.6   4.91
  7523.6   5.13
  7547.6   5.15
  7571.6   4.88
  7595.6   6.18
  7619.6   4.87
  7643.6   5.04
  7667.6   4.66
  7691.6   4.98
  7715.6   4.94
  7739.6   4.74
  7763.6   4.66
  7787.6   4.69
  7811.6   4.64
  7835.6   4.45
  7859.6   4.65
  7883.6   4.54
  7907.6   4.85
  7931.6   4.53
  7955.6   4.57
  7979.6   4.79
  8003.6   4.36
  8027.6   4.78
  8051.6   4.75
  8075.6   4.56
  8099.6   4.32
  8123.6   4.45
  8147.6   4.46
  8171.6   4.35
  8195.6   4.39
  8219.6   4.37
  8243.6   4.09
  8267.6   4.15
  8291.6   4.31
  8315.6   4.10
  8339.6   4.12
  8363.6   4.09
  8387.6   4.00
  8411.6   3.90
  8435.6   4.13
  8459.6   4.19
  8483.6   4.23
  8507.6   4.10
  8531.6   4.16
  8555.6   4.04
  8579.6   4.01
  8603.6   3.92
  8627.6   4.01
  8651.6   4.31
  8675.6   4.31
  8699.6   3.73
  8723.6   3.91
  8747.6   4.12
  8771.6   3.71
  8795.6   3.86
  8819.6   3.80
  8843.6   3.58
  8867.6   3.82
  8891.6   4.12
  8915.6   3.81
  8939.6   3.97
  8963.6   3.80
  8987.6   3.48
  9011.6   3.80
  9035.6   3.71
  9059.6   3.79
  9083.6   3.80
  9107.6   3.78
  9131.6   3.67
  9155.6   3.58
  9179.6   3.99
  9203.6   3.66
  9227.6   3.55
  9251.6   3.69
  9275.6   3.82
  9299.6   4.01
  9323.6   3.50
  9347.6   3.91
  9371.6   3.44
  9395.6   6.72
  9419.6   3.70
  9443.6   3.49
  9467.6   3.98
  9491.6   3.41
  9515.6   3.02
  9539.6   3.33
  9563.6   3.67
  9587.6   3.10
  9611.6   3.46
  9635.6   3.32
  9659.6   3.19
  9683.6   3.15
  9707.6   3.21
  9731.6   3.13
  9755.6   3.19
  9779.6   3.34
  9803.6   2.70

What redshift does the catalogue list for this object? 0.036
